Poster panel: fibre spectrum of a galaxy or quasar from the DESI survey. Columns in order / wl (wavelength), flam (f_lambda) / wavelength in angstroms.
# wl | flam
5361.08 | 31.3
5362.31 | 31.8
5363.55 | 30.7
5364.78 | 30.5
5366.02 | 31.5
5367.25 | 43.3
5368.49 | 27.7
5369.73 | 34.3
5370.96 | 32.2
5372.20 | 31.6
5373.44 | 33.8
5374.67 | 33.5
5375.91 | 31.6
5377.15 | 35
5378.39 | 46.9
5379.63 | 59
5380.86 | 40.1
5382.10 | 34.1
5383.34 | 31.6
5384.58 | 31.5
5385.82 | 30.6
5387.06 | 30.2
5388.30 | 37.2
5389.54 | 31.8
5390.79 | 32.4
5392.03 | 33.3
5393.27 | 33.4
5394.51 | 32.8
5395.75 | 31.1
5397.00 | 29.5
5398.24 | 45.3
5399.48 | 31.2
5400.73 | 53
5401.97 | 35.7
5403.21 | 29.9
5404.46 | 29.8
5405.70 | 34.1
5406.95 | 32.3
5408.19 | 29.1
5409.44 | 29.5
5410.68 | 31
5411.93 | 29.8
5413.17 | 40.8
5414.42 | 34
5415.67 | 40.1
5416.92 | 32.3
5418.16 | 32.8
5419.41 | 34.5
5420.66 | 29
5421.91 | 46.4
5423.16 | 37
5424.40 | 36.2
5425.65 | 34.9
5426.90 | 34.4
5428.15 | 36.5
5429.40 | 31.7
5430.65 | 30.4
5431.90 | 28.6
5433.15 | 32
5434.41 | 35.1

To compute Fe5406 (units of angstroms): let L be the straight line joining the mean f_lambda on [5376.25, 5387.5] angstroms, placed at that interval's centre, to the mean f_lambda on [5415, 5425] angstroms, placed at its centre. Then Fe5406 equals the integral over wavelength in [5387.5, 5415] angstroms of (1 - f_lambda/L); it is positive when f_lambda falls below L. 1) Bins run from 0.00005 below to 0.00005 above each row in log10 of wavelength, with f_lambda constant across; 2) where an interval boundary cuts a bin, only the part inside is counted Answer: 2.2 angstroms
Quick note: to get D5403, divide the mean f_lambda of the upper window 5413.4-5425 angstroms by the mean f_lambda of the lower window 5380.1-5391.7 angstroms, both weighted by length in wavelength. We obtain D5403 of 1.07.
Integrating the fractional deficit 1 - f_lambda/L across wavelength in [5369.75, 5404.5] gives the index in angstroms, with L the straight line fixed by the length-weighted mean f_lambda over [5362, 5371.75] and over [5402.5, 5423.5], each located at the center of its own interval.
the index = -2.3 angstroms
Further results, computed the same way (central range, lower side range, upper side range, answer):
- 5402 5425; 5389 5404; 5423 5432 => 0.31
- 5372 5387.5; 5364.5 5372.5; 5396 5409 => -1.20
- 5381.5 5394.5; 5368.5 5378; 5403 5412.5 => -0.22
